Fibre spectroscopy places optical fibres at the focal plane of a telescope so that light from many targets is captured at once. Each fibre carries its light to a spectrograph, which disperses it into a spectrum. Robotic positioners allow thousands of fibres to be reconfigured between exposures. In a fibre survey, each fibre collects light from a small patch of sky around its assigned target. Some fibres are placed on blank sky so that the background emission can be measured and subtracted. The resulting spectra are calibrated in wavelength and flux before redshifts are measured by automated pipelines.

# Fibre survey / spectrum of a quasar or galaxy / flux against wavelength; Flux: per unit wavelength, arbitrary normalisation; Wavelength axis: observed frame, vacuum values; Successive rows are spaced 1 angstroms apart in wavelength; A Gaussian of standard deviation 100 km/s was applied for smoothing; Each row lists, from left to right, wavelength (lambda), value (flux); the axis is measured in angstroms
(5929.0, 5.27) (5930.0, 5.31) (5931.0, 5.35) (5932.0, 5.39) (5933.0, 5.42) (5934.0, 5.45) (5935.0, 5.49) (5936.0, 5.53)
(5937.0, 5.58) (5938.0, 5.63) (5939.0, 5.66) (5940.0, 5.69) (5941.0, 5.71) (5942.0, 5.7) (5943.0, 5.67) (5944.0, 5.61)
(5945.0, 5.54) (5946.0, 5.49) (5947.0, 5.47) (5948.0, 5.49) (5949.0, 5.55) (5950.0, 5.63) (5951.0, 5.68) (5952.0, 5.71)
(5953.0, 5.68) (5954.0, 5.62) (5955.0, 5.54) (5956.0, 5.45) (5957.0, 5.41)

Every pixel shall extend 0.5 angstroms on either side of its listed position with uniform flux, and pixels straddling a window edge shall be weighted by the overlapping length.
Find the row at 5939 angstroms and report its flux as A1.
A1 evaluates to 5.66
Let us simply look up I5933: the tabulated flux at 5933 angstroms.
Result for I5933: 5.42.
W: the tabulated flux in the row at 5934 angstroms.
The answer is 5.45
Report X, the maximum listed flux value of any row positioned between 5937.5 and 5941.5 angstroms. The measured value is 5.71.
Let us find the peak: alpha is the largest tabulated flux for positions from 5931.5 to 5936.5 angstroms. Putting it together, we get 5.53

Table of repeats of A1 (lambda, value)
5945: 5.54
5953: 5.68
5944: 5.61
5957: 5.41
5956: 5.45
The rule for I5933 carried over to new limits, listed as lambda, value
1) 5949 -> 5.55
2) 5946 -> 5.49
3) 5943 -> 5.67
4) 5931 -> 5.35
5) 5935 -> 5.49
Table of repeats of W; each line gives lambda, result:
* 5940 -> 5.69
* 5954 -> 5.62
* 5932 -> 5.39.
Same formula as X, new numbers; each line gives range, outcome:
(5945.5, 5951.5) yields 5.68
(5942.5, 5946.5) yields 5.67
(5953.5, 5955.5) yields 5.62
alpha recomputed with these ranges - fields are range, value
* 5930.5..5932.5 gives 5.39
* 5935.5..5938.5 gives 5.63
